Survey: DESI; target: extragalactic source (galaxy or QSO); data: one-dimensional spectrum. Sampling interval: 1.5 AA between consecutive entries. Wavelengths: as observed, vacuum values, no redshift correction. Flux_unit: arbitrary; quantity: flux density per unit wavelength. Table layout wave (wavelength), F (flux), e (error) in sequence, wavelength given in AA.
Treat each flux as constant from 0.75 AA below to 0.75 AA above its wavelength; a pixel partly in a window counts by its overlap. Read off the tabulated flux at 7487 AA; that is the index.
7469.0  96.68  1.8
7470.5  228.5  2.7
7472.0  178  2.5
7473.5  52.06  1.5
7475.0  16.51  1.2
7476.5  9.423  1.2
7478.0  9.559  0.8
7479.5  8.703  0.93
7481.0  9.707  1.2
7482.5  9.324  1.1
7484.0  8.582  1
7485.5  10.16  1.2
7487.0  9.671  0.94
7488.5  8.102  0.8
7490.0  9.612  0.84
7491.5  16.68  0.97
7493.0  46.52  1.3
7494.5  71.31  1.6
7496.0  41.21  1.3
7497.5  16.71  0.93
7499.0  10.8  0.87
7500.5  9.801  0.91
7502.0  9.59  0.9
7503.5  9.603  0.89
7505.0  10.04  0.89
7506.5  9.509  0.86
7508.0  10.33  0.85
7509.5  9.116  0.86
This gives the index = 9.671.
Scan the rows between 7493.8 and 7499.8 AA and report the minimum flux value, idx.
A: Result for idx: 10.8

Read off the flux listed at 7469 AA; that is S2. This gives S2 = 96.68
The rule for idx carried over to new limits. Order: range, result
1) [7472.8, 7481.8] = 8.703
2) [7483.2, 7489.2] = 8.102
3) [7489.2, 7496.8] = 9.612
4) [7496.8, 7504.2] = 9.59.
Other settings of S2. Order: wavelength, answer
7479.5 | 8.703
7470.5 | 228.5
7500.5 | 9.801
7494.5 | 71.31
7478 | 9.559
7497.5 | 16.71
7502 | 9.59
